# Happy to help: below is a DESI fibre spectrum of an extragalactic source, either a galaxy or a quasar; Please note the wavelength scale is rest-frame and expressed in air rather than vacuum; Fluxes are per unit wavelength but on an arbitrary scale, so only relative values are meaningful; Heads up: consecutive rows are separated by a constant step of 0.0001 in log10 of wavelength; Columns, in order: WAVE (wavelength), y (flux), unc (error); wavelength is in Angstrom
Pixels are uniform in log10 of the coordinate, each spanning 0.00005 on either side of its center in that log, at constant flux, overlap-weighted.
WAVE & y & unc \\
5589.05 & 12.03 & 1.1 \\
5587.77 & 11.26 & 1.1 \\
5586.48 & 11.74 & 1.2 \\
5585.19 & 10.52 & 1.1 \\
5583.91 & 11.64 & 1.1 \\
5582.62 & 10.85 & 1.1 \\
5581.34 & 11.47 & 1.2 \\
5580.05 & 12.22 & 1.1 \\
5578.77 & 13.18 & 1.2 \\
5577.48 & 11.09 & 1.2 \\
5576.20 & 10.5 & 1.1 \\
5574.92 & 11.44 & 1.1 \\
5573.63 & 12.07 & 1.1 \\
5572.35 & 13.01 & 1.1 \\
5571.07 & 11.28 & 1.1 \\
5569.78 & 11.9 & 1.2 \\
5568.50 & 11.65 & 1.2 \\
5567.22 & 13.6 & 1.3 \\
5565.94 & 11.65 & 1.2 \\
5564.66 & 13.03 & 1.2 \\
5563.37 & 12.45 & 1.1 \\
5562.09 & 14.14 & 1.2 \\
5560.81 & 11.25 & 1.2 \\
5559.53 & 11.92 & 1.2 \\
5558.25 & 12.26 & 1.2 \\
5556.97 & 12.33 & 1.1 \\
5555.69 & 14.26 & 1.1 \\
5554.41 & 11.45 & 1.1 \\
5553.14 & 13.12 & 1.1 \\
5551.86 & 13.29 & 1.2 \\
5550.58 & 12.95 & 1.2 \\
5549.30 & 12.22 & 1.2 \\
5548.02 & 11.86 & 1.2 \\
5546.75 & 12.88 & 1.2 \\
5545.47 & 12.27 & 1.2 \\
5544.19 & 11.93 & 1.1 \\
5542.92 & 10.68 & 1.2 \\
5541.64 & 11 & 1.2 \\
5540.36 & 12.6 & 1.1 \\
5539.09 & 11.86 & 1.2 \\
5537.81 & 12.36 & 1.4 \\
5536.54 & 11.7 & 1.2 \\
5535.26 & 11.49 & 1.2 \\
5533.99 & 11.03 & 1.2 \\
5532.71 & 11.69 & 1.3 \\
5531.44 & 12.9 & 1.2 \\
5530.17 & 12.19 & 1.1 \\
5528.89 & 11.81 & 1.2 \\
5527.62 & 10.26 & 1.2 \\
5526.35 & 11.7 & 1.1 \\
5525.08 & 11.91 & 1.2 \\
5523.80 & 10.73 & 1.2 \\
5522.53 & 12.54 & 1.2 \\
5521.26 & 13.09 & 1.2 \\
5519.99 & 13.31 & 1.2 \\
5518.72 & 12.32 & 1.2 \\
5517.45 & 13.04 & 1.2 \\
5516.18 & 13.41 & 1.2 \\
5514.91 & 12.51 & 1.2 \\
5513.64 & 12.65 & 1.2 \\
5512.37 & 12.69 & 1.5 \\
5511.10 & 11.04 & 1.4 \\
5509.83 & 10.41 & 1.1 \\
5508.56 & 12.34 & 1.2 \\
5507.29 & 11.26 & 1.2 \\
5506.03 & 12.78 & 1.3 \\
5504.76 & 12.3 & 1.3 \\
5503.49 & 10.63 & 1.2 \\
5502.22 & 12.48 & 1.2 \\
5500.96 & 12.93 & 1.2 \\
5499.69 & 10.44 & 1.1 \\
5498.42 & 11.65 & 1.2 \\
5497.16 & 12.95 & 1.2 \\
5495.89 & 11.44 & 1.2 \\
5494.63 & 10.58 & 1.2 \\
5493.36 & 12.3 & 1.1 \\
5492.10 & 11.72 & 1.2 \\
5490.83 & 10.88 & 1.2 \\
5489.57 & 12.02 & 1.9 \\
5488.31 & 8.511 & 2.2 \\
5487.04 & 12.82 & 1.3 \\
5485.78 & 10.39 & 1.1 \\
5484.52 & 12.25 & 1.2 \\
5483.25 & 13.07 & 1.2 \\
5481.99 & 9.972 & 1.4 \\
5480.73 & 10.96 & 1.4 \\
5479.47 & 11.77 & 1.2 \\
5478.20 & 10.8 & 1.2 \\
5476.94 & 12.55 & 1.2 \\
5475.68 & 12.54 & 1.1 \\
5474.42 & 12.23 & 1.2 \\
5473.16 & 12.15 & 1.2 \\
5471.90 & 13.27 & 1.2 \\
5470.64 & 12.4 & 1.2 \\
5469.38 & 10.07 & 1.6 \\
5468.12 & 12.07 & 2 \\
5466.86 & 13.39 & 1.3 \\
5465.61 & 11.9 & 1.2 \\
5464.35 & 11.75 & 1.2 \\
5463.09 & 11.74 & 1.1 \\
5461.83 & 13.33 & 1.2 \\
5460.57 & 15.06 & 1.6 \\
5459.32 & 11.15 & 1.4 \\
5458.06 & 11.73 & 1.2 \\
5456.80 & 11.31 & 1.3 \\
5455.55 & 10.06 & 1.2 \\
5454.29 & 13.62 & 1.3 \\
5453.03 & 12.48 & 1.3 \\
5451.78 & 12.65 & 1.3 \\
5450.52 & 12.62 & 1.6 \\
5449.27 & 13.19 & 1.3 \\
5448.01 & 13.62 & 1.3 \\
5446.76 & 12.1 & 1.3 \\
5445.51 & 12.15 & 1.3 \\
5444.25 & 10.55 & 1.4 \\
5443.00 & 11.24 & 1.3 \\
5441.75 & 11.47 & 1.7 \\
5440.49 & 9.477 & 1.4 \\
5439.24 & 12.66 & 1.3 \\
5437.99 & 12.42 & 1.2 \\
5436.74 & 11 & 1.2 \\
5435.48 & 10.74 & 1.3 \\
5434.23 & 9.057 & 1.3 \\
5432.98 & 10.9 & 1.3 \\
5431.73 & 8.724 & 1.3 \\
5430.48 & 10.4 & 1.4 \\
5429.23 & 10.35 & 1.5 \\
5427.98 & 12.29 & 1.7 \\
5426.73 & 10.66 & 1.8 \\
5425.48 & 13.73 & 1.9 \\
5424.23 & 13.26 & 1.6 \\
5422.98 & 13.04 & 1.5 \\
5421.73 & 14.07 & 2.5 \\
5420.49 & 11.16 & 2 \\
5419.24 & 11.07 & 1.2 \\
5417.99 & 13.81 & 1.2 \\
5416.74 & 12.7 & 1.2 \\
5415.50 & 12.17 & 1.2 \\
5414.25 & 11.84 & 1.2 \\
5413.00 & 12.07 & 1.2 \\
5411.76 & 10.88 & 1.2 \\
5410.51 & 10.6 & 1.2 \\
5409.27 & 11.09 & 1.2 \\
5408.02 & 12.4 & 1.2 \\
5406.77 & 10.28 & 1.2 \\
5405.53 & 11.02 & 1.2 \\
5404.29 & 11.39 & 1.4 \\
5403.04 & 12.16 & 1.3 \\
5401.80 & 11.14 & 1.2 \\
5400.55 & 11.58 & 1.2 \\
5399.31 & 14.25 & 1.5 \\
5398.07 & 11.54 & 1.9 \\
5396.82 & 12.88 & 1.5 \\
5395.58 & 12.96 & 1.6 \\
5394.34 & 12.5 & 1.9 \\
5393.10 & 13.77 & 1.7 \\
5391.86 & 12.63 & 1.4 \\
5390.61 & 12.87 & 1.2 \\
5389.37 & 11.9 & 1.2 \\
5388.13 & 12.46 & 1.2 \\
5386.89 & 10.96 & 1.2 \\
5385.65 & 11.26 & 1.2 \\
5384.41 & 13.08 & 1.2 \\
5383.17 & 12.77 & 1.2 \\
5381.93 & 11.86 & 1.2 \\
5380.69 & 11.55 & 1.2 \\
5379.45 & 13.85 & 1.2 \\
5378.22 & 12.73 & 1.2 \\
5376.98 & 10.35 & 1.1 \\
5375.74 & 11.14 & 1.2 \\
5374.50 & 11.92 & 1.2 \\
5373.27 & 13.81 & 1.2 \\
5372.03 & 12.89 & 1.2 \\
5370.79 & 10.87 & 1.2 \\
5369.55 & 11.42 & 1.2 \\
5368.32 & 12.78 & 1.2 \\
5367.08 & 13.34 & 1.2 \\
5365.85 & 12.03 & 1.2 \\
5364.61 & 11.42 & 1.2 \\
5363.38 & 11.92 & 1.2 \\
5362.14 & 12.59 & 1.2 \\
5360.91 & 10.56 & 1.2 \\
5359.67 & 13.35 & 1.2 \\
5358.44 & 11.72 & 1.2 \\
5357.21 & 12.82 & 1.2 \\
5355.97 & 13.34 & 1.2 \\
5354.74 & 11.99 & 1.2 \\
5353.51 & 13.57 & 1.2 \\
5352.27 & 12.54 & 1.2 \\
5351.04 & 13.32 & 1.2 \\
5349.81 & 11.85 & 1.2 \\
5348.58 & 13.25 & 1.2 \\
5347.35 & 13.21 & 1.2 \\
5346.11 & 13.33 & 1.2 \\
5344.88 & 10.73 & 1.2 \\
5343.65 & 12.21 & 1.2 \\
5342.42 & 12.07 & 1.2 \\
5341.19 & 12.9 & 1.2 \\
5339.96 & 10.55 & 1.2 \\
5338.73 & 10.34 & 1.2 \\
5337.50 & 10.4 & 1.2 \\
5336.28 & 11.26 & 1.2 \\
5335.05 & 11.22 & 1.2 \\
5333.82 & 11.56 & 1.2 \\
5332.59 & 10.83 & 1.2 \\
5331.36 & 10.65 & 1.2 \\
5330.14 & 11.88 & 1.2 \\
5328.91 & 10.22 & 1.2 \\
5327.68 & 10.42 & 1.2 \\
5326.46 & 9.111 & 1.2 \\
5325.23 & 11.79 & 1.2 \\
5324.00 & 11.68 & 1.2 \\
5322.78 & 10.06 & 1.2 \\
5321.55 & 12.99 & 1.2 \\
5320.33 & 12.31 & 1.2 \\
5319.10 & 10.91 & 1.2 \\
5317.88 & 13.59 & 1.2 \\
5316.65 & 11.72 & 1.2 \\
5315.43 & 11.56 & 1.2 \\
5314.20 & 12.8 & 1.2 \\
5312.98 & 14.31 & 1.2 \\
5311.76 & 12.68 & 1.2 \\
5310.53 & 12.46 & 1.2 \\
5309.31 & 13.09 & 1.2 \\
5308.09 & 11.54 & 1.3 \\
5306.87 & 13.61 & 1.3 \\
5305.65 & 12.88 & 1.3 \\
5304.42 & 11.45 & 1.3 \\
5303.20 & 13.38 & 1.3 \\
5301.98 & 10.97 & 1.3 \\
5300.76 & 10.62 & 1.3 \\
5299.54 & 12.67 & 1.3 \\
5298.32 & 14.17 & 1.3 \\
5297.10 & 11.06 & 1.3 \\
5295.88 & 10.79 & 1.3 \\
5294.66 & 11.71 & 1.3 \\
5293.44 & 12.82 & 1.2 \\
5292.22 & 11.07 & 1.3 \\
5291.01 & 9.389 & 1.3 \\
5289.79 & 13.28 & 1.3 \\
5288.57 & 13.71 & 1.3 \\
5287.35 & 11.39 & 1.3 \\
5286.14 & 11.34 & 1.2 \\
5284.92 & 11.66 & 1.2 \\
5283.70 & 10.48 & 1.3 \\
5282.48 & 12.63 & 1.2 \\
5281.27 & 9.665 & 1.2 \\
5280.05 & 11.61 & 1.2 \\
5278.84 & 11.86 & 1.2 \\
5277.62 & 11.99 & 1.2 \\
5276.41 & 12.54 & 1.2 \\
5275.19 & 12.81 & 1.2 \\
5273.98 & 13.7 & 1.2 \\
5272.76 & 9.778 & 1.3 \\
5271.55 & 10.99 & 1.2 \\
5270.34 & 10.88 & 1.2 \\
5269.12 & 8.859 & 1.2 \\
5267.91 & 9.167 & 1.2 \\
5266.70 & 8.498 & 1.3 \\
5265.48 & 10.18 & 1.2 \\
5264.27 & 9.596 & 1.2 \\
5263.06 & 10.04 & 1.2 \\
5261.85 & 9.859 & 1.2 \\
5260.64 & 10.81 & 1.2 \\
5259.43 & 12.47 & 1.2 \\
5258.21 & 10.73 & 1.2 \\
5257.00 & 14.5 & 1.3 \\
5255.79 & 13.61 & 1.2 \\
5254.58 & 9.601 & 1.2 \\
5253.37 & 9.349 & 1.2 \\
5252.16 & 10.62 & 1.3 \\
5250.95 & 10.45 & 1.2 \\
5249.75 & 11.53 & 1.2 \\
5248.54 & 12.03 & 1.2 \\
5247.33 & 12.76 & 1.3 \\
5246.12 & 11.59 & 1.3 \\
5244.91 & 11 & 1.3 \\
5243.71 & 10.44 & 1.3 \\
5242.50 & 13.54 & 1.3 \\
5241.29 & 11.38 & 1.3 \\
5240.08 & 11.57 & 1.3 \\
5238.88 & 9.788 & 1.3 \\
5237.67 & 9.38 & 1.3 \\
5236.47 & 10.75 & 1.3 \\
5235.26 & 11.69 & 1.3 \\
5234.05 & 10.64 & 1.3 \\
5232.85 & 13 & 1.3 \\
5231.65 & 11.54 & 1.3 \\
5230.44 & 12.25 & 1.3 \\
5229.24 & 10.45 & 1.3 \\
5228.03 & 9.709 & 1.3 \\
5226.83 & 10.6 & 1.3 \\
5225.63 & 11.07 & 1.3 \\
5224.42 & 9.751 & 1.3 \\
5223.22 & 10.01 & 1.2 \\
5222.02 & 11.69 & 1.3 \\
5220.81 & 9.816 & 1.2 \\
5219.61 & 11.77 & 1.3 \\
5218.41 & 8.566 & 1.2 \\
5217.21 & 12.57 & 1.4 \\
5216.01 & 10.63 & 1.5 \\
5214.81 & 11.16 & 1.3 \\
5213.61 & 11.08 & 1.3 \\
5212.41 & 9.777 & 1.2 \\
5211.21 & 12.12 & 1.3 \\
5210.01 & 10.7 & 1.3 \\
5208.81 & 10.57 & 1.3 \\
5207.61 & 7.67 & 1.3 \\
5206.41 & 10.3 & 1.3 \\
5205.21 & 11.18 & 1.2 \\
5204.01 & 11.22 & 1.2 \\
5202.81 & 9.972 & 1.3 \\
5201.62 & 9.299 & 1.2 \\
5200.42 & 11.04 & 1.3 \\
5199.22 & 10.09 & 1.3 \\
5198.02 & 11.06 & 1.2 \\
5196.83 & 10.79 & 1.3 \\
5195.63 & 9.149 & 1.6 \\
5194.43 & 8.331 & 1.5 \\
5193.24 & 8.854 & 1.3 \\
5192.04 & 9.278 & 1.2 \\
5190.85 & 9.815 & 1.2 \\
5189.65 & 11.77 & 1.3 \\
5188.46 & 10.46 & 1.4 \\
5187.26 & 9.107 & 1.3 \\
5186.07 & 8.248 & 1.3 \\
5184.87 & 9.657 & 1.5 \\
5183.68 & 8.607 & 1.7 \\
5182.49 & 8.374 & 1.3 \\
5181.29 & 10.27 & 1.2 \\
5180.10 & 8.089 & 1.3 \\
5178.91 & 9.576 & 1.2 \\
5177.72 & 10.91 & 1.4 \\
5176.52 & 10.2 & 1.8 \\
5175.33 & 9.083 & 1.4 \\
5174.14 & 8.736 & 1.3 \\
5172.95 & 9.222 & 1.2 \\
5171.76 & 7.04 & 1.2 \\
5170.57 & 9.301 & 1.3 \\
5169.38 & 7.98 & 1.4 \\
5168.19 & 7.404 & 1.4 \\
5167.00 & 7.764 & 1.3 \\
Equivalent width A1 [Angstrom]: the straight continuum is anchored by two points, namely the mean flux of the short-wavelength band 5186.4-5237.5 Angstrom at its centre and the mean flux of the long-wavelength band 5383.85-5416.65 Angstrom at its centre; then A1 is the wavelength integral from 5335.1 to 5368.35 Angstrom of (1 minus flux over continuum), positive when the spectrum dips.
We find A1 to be -1.6 Angstrom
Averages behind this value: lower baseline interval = 10.5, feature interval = 12.2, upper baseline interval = 12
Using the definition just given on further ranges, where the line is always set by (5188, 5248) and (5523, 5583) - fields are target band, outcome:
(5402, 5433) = -0.6 Angstrom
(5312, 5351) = -2.0 Angstrom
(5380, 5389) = -0.5 Angstrom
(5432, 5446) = 0.7 Angstrom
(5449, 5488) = -1.2 Angstrom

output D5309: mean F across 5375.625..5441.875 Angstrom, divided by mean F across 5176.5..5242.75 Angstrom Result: 1.1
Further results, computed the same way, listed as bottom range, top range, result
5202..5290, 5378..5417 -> 1.10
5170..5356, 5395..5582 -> 1.08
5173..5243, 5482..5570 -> 1.17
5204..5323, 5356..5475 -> 1.06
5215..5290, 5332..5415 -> 1.08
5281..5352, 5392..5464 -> 1.01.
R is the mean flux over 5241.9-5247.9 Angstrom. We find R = 11.9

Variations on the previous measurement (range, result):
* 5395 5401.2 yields 12.6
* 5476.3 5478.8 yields 11.7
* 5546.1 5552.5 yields 12.6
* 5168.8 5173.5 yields 8.38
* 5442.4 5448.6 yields 11.9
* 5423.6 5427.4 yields 12.5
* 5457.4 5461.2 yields 12.6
